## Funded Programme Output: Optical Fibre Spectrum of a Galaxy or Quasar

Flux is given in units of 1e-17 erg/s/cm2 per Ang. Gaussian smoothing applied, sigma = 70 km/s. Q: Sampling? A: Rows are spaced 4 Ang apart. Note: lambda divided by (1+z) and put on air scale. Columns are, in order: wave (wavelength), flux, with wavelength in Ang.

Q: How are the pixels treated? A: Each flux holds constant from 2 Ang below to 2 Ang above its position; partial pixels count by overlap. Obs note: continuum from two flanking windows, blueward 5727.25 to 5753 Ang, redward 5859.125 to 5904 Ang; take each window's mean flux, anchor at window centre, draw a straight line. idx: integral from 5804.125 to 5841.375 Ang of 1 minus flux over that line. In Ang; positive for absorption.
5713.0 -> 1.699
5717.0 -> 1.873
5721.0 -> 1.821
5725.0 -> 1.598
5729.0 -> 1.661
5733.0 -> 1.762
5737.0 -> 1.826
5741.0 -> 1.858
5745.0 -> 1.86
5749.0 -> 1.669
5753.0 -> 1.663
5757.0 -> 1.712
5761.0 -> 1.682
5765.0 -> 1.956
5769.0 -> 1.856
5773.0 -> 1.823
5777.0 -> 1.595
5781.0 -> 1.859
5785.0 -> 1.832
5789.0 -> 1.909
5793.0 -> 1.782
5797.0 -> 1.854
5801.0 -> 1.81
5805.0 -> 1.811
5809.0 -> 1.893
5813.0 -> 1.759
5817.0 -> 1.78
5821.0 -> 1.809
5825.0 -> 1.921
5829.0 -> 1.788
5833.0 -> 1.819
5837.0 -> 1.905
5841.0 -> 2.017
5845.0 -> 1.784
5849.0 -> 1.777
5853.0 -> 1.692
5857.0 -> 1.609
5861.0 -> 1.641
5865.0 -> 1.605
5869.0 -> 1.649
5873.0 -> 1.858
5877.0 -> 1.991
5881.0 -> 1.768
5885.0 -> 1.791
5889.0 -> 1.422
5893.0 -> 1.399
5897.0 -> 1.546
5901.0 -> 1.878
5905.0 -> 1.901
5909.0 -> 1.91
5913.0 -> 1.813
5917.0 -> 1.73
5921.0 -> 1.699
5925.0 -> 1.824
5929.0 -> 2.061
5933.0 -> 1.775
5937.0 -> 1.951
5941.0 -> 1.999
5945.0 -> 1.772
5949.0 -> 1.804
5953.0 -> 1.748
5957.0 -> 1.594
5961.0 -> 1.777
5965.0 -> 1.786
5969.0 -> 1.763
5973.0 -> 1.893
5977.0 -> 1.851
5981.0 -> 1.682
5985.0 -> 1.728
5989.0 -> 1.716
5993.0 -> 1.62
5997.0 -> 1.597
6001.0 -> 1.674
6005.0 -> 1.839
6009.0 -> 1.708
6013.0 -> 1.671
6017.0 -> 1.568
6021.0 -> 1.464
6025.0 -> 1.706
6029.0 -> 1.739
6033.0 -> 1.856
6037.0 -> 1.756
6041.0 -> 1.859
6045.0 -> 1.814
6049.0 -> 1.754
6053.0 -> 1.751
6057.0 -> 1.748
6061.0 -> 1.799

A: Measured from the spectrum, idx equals -2.6 Ang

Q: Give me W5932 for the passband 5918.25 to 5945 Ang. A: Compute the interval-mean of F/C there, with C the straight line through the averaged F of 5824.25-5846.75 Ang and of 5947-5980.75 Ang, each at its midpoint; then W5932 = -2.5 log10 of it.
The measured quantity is -0.045 mag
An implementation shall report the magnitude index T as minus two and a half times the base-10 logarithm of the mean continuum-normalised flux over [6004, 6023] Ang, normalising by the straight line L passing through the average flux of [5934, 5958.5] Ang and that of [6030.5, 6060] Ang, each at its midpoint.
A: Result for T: 0.100 mag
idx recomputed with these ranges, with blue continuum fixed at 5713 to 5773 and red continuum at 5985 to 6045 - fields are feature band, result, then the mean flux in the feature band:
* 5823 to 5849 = -1.7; 1.86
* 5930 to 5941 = -1.2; 1.91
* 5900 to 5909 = -0.9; 1.9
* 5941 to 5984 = -1.5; 1.78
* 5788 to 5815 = -1.1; 1.83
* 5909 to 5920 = -0.4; 1.79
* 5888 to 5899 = 1.7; 1.46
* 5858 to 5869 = 0.7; 1.63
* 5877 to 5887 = -0.5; 1.82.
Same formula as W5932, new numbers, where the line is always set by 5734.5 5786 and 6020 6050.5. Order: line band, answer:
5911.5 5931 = -0.04 mag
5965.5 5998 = 0.01 mag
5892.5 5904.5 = 0.06 mag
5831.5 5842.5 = -0.08 mag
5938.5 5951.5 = -0.06 mag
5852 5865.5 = 0.09 mag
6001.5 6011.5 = 0.00 mag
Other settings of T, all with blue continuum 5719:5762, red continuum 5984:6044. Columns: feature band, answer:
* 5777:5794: -0.053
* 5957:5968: -0.023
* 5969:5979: -0.087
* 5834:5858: -0.050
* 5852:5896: 0.031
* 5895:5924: -0.042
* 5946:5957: -0.020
